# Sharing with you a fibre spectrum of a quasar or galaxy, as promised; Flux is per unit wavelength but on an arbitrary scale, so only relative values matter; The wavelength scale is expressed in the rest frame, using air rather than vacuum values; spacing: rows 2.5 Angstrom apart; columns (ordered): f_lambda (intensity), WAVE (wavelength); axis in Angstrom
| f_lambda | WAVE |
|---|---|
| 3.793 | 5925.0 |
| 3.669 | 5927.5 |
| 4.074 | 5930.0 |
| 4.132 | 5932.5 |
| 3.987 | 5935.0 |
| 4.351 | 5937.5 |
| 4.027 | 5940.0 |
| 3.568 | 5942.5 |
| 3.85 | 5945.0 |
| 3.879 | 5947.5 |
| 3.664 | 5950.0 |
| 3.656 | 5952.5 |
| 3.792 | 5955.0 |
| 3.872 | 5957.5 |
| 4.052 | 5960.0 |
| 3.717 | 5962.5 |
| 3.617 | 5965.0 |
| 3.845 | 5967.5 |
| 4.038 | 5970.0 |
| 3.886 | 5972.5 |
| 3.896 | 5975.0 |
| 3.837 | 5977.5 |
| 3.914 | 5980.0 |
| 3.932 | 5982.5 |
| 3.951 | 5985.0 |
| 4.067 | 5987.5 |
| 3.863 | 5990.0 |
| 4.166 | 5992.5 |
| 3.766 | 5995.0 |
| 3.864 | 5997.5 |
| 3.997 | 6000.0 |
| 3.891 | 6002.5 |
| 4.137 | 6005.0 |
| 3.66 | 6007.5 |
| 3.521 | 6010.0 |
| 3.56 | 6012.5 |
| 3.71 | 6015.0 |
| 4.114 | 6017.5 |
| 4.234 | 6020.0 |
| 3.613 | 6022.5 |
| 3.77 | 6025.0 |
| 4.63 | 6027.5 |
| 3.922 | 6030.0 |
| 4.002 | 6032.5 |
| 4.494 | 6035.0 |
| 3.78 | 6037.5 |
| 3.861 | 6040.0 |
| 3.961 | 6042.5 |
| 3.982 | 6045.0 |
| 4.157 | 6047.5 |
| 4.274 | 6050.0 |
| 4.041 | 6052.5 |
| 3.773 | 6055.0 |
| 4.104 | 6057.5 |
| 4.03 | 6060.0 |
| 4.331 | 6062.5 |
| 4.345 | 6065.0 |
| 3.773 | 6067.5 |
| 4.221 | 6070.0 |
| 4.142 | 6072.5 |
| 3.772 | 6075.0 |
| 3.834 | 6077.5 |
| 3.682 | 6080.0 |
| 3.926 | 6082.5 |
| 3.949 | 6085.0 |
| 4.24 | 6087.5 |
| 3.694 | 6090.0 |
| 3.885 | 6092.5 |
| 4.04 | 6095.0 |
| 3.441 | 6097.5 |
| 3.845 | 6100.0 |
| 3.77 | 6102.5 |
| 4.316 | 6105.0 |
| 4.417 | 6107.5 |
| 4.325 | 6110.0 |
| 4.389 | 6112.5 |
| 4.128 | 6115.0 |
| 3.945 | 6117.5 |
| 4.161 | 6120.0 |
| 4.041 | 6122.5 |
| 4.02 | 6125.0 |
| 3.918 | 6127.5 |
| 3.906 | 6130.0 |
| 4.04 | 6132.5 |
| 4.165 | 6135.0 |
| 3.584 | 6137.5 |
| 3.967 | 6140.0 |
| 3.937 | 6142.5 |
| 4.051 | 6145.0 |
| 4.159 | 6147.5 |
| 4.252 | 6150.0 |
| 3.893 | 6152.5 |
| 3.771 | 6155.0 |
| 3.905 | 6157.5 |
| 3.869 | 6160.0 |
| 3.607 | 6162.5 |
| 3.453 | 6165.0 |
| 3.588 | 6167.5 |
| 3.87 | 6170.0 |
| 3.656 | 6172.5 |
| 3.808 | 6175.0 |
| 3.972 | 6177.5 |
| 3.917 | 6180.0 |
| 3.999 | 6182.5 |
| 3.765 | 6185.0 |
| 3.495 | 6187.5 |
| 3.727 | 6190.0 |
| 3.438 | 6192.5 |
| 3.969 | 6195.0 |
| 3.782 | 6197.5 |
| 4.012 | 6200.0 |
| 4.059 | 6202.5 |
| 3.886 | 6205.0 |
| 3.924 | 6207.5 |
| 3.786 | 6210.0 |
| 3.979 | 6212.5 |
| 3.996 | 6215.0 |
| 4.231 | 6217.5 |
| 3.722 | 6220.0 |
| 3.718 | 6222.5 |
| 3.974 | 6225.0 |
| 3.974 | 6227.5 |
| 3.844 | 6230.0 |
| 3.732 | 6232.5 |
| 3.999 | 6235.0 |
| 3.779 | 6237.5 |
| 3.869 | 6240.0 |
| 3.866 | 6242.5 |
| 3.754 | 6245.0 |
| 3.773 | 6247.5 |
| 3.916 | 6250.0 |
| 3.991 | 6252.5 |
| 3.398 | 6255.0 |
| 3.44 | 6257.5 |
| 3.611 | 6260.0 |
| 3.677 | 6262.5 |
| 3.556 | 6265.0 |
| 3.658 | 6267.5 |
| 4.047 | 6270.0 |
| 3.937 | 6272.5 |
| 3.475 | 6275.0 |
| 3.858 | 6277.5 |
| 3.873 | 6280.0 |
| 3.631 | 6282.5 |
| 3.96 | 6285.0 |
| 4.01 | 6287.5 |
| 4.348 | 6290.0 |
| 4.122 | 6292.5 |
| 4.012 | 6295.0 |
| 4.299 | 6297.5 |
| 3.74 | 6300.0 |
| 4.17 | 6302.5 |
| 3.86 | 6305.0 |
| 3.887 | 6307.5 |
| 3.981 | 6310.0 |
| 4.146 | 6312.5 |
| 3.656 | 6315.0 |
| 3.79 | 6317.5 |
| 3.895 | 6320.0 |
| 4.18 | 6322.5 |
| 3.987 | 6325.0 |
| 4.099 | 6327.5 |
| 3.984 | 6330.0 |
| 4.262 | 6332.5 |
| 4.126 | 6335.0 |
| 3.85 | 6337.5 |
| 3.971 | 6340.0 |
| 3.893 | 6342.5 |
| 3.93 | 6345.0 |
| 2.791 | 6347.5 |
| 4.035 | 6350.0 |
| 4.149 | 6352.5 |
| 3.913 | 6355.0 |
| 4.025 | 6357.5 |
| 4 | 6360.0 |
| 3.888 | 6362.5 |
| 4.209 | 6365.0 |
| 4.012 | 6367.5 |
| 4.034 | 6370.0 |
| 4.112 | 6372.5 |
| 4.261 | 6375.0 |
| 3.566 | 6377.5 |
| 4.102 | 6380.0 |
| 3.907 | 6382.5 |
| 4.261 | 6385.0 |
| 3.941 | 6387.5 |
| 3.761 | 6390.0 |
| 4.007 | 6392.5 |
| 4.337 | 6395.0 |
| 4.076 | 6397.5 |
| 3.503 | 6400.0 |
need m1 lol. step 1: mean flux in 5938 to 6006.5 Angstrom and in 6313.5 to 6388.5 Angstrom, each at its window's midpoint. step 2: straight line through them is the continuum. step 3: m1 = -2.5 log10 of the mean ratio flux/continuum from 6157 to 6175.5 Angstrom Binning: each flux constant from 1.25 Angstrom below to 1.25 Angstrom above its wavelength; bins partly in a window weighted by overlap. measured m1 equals 0.06 mag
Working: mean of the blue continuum 3.88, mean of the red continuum 3.96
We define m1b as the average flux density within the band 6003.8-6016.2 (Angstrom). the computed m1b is 3.72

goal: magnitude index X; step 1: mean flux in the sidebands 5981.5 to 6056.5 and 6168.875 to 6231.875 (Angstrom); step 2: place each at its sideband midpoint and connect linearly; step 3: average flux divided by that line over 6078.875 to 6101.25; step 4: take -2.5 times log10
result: 0.017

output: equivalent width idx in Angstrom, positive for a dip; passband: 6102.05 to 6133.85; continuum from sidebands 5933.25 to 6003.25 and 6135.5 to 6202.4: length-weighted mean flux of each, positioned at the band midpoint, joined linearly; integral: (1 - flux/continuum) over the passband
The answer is -2.20 Angstrom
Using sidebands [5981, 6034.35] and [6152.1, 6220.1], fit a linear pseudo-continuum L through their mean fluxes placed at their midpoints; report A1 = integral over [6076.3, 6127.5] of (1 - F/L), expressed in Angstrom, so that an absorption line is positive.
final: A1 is -1.7 Angstrom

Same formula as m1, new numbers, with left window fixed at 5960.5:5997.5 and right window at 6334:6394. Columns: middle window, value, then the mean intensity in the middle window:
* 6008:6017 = 0.073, 3.65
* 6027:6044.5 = -0.044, 4.07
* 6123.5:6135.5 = -0.023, 4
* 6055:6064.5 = -0.058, 4.12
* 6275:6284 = 0.053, 3.75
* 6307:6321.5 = 0.012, 3.9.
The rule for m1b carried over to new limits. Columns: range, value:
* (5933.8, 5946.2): 3.96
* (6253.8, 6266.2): 3.54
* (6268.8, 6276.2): 3.82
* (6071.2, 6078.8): 3.92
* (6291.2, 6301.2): 4.05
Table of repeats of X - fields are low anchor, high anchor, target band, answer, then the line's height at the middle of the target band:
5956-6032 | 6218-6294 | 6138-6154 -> -0.04 mag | 3.86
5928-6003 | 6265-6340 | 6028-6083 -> -0.03 mag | 3.92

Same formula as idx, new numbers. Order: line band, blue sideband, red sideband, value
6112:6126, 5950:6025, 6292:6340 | -0.66 Angstrom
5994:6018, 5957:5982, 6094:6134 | 0.61 Angstrom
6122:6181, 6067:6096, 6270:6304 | 0.81 Angstrom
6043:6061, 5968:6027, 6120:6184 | -0.70 Angstrom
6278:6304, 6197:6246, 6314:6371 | -0.58 Angstrom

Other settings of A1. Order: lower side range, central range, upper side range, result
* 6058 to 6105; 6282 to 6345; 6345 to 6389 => -0.7 Angstrom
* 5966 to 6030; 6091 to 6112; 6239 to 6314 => -0.7 Angstrom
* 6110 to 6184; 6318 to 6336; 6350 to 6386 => -0.2 Angstrom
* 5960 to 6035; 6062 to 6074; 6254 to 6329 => -0.7 Angstrom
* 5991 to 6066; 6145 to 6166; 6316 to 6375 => 0.5 Angstrom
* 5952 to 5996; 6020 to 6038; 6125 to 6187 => -0.8 Angstrom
